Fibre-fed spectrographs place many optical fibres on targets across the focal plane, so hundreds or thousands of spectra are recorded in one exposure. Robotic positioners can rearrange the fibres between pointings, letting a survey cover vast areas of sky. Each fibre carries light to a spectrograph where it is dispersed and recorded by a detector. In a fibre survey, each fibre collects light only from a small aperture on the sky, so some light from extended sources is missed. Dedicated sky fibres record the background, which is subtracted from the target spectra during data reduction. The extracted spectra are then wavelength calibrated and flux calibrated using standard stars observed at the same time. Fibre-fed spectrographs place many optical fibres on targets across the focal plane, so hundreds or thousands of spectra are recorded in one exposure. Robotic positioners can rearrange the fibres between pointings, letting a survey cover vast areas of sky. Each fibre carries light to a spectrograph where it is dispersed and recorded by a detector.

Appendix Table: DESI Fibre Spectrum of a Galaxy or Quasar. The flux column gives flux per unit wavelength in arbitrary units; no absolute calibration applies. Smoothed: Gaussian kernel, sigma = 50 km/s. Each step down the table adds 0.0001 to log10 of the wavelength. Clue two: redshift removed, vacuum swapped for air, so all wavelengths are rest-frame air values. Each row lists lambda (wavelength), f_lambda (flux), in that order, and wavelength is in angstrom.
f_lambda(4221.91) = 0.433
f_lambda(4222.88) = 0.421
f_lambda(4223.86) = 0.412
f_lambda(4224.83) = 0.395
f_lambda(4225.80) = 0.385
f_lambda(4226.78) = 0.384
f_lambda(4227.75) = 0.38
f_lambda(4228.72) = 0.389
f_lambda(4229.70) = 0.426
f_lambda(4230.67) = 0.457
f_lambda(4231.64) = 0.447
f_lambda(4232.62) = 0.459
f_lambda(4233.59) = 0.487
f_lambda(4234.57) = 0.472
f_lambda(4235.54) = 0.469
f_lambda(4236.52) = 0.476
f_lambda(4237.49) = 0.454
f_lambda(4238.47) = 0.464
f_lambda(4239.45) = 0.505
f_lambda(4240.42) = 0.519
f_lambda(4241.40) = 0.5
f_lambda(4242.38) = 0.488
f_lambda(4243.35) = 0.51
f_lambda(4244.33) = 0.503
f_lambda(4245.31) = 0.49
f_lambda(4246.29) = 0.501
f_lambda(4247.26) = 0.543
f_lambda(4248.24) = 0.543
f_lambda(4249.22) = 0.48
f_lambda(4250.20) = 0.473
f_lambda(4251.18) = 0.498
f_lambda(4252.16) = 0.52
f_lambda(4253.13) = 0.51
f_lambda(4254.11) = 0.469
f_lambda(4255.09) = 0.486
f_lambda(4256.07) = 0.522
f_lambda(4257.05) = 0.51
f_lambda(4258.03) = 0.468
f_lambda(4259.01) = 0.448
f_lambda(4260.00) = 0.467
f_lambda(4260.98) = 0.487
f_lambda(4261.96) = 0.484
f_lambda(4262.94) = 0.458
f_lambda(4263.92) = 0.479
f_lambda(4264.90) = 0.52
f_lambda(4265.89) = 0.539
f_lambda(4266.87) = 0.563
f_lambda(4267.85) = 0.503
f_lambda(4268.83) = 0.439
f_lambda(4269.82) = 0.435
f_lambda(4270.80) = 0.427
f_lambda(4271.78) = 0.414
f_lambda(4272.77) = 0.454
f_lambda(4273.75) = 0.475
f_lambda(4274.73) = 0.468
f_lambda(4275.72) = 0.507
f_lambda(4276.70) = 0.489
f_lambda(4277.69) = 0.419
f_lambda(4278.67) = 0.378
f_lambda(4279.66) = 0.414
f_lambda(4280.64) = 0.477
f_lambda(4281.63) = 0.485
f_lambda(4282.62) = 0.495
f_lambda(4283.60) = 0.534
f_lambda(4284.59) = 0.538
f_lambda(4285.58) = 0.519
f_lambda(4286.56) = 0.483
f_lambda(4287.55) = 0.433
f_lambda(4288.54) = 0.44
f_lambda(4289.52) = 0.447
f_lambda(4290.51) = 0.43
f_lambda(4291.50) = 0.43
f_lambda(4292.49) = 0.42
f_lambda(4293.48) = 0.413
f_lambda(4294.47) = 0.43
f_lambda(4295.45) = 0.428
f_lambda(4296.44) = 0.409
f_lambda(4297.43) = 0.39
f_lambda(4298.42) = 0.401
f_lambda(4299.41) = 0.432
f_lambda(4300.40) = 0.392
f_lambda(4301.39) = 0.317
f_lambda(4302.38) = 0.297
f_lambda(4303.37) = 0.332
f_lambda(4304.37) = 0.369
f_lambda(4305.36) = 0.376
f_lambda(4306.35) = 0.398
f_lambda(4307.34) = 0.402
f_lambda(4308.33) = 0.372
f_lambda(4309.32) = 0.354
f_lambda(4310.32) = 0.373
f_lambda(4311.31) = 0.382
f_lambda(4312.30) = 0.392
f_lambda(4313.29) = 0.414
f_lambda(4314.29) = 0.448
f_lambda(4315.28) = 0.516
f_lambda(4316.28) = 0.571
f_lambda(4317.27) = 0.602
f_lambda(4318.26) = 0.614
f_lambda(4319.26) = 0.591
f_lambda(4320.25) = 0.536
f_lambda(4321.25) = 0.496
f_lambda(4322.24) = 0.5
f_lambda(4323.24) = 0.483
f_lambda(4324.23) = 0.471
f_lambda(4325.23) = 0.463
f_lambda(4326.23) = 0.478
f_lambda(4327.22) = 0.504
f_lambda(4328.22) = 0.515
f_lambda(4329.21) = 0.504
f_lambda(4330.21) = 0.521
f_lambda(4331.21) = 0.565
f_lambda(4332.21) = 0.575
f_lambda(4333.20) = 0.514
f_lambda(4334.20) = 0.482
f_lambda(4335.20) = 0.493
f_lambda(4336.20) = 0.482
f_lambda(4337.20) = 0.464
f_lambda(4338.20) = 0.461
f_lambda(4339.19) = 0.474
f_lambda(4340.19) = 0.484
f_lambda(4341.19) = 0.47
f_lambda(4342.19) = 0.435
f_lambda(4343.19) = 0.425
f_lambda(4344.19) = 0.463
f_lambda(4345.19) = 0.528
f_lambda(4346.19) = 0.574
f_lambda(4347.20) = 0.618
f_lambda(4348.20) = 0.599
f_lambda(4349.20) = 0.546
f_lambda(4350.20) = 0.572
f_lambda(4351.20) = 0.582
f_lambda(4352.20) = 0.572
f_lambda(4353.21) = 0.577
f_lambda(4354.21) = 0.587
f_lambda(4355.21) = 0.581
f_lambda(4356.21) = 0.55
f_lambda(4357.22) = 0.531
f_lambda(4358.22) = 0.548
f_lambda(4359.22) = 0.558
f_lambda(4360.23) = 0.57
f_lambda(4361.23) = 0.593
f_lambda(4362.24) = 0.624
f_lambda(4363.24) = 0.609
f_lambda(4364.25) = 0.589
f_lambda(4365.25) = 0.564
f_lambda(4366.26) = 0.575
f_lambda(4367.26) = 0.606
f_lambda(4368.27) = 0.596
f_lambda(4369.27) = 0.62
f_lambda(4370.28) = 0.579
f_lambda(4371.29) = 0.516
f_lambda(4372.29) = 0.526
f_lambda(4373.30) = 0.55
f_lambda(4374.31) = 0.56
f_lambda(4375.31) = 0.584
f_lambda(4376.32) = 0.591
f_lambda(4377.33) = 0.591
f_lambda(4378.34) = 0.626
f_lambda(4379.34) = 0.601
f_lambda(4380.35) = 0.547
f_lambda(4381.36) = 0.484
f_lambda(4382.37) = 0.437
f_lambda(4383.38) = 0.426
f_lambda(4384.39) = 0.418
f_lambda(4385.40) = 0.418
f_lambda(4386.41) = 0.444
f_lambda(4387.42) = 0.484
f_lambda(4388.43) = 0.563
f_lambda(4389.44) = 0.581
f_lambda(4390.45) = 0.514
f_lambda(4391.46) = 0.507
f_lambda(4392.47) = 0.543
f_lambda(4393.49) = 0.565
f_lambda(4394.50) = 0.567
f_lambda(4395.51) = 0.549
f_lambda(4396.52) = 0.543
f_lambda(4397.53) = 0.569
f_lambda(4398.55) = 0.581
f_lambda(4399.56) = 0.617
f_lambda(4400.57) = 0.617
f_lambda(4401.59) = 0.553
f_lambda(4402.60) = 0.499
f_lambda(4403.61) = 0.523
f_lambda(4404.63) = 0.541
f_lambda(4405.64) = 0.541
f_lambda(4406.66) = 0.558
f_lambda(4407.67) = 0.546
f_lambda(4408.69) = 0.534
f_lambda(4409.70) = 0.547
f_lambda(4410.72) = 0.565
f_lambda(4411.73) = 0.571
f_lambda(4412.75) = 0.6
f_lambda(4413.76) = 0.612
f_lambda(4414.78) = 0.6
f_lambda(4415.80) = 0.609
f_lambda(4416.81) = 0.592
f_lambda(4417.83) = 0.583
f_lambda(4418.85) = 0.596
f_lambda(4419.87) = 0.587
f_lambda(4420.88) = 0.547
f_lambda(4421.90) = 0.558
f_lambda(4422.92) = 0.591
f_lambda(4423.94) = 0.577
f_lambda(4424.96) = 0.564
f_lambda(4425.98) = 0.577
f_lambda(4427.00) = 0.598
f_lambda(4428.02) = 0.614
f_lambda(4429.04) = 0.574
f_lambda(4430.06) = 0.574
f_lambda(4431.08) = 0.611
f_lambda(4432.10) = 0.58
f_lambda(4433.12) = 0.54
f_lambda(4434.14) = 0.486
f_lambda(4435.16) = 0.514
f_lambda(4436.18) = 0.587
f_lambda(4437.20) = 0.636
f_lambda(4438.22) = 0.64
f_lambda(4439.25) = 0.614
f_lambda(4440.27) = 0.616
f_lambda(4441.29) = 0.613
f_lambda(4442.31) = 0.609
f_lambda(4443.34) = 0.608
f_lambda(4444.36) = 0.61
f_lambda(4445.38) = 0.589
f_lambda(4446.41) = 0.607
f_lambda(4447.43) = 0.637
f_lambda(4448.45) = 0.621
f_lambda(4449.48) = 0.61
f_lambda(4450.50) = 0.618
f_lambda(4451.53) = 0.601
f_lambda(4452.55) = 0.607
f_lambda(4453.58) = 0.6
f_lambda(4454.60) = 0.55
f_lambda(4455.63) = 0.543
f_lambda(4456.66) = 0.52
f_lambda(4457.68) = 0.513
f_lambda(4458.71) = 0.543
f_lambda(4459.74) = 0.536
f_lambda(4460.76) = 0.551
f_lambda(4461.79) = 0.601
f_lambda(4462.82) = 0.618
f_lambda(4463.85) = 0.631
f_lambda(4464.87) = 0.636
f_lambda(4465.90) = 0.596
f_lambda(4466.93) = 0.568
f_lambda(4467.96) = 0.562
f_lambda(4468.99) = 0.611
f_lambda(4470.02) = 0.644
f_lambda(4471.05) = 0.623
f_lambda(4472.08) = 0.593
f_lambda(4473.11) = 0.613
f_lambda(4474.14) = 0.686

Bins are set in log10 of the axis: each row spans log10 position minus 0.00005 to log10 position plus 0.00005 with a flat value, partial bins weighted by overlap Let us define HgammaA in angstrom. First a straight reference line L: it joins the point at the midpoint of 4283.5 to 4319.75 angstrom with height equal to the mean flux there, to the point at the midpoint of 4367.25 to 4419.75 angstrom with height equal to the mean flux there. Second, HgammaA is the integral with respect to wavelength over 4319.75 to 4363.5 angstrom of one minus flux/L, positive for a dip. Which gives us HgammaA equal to -3.7 angstrom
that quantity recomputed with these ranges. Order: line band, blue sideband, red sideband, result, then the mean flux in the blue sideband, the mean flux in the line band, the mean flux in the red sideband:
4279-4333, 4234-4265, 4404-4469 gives 6.6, 0.491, 0.455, 0.582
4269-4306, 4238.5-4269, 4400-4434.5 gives 5.8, 0.498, 0.432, 0.57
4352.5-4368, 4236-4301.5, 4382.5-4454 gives -1.4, 0.47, 0.577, 0.568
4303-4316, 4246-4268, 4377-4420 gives 3.0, 0.499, 0.398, 0.547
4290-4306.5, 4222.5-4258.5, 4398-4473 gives 3.7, 0.471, 0.392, 0.583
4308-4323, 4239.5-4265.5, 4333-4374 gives 1.3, 0.496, 0.479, 0.544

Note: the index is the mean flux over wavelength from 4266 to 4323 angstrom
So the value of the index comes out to 0.448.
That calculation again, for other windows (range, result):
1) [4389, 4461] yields 0.575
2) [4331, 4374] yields 0.545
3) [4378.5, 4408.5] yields 0.53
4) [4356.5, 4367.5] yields 0.577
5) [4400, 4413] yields 0.553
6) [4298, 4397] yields 0.509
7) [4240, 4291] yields 0.482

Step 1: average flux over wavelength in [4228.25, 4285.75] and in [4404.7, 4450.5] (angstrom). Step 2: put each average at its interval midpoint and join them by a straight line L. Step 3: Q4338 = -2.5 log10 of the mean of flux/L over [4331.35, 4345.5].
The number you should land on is 0.10 mag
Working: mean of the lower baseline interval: 0.48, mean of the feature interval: 0.484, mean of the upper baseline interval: 0.585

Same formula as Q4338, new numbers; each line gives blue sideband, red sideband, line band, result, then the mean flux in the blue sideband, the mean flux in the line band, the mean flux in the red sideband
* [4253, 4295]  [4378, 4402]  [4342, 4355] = -0.08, 0.469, 0.548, 0.531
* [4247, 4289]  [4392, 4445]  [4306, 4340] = 0.07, 0.481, 0.483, 0.576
